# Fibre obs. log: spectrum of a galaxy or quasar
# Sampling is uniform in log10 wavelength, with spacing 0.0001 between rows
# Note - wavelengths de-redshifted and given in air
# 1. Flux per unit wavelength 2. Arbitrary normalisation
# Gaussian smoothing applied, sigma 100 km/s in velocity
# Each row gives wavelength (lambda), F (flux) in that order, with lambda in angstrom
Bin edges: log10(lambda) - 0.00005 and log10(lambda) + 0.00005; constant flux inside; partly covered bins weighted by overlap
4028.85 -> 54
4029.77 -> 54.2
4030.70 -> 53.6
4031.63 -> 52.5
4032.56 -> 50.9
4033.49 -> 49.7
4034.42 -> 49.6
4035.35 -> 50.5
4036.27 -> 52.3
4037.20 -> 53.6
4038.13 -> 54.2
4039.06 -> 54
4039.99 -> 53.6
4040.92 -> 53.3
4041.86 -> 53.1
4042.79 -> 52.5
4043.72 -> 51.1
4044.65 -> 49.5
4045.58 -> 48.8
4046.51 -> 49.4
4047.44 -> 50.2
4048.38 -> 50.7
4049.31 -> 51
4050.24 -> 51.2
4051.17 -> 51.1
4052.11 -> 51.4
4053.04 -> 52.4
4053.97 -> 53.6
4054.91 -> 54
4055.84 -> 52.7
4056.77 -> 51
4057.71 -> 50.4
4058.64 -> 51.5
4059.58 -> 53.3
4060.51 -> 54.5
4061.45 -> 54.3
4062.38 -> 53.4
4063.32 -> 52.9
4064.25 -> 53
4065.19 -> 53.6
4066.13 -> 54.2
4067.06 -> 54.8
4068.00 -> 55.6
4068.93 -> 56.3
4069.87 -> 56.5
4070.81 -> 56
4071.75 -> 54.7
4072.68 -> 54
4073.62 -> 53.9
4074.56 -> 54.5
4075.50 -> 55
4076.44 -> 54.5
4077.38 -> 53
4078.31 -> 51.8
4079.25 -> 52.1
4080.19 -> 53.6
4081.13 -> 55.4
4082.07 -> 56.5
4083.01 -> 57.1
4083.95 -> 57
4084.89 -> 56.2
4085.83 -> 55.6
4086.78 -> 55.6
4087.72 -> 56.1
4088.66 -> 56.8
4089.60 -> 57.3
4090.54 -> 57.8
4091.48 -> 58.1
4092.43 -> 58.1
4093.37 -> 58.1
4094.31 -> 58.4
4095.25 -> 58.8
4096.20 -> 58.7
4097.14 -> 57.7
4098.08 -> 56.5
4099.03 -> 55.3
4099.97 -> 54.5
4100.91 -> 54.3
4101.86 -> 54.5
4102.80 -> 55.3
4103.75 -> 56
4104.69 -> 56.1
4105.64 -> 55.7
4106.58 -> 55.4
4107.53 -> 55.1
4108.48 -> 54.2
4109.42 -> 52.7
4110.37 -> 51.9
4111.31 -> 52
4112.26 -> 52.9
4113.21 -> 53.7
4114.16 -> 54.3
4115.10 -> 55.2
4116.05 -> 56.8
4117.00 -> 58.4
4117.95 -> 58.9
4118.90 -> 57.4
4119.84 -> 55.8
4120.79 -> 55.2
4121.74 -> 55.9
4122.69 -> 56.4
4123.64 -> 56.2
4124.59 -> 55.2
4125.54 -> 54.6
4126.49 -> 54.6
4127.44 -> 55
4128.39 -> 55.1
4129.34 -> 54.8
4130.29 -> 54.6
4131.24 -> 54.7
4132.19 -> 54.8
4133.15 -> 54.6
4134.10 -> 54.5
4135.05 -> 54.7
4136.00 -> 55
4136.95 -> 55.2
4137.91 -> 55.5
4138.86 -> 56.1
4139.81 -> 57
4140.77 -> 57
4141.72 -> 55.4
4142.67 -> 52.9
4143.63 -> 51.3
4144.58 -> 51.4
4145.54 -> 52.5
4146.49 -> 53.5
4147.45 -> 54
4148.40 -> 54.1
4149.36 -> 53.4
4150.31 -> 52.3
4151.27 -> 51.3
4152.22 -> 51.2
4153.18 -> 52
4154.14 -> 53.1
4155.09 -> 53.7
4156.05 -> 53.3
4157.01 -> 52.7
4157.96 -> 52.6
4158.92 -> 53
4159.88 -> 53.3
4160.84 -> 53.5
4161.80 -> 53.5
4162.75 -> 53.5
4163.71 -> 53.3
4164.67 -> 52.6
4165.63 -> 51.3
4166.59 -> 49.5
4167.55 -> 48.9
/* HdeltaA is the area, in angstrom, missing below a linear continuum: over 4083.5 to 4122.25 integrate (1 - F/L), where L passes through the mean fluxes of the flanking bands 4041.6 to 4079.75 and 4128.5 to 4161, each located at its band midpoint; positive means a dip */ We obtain -1.9 angstrom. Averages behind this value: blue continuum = 52.9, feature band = 56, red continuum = 53.8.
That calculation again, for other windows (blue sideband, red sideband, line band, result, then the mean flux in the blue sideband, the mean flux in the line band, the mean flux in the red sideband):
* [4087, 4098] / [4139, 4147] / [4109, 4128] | 0.21 angstrom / 57.8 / 55.2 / 53.9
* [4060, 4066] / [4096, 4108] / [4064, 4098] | -0.72 angstrom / 53.6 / 55.8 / 55.7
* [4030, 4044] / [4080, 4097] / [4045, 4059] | 0.63 angstrom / 52.3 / 51.3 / 57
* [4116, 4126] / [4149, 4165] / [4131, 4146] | 0.04 angstrom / 56.4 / 54.5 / 52.9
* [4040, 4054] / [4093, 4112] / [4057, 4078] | -0.47 angstrom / 51.3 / 54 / 55.5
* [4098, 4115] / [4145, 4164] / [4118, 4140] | -0.67 angstrom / 54.4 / 55.4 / 53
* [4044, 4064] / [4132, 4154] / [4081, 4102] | -1.64 angstrom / 51.8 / 56.8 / 53.9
